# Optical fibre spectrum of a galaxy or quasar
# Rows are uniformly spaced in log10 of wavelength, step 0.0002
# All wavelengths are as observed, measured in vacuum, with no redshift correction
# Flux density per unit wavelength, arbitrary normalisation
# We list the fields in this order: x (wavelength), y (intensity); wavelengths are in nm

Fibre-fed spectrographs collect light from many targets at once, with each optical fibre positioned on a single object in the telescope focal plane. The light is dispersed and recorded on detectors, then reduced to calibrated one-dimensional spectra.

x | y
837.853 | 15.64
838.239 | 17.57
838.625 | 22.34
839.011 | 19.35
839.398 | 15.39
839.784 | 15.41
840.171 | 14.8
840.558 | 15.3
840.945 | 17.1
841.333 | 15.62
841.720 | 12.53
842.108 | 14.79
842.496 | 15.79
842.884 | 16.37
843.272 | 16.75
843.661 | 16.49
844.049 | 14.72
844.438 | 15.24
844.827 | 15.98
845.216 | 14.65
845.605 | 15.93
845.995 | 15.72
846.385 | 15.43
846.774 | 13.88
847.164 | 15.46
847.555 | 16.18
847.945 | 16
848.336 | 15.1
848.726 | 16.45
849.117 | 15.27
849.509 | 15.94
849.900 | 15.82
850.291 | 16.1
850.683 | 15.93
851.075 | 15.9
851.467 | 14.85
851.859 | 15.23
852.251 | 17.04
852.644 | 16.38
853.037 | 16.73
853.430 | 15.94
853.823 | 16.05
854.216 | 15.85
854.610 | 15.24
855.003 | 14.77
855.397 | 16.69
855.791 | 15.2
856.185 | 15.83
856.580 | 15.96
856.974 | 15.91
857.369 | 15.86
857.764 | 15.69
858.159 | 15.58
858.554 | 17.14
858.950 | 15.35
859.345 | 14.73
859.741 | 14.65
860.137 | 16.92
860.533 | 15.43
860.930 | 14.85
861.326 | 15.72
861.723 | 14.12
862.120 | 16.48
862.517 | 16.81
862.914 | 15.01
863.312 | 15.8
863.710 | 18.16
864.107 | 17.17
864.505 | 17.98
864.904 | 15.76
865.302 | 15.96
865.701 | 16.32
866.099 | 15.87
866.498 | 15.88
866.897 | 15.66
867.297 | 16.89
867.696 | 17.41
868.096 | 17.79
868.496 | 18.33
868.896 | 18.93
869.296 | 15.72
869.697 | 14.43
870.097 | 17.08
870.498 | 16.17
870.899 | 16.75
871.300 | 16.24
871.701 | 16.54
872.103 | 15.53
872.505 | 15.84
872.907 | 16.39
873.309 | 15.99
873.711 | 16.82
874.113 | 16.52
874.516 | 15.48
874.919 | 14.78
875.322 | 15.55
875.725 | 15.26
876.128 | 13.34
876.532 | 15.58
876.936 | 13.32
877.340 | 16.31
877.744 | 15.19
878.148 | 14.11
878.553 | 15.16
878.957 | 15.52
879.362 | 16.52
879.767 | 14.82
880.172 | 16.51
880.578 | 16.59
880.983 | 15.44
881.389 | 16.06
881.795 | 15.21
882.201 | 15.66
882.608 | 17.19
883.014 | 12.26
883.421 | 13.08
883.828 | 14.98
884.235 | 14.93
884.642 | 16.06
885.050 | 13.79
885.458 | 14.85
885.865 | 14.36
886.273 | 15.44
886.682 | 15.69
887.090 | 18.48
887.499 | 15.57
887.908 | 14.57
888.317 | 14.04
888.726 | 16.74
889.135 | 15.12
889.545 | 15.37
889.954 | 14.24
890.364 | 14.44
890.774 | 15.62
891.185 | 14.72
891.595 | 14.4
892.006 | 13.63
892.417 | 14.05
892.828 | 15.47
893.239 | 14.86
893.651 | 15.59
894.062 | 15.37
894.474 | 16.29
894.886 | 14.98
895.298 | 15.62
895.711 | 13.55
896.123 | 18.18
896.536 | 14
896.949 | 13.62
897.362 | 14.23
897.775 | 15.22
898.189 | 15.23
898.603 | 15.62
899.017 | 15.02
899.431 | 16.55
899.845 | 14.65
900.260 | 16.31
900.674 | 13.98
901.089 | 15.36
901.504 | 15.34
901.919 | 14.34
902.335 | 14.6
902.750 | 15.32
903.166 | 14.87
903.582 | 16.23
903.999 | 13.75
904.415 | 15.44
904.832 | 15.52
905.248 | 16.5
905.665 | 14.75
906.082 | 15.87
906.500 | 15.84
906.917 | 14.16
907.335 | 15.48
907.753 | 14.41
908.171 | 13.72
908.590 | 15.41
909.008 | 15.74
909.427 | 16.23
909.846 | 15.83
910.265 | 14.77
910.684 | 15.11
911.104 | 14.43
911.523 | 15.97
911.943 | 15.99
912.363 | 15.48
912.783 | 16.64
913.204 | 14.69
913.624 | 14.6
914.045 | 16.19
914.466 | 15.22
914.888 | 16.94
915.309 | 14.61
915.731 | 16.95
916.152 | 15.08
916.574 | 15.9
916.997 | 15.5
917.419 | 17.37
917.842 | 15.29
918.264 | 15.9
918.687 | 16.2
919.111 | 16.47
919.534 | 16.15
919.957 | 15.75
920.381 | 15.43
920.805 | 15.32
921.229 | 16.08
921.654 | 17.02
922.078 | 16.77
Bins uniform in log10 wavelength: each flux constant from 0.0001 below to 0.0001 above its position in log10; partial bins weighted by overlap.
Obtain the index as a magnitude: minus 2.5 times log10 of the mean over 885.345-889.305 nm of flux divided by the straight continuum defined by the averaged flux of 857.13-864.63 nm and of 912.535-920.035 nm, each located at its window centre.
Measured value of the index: 0.028 mag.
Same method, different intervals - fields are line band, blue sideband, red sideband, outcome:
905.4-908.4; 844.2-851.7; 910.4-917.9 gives 0.05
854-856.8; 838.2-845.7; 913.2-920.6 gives 0.03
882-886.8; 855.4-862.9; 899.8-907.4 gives 0.04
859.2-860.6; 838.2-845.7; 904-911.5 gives 0.03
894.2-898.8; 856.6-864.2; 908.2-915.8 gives 0.03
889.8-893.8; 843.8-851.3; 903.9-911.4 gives 0.04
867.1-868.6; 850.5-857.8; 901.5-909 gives -0.13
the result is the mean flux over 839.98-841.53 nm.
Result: 15.7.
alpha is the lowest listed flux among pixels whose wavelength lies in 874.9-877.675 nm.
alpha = 13.32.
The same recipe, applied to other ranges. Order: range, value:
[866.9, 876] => 14.43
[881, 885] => 12.26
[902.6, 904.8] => 13.75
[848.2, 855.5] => 14.77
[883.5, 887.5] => 13.79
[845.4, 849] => 13.88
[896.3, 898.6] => 13.62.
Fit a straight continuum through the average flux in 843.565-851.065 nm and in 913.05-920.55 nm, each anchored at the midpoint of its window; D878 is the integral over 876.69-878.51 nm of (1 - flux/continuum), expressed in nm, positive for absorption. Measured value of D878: 0.104 nm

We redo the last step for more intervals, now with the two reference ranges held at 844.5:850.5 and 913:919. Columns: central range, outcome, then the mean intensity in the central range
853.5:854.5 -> -0.02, 15.9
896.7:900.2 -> 0.15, 15.1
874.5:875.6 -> 0.03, 15.2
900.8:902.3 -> 0.08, 14.9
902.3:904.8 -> 0.10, 15.1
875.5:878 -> 0.13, 14.8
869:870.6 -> -0.04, 16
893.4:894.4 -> 0.01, 15.6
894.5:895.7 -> 0.04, 15.2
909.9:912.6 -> 0.07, 15.3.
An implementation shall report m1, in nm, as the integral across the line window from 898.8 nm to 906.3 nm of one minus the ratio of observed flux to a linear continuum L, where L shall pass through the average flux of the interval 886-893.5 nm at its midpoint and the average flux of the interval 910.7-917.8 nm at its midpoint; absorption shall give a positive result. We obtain 0.09 nm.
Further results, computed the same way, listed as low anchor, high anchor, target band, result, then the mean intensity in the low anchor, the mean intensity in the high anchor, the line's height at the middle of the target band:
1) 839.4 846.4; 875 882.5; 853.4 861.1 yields -0.12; 15.5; 15.4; 15.4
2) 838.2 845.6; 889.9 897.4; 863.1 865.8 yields -0.20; 16.1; 14.9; 15.6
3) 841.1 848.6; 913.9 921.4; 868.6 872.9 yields -0.21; 15.4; 15.9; 15.6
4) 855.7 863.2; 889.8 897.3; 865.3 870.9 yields -0.42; 15.7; 14.9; 15.5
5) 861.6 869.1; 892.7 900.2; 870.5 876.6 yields 0.19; 16.7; 15.2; 16.3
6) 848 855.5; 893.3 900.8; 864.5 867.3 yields -0.08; 15.8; 15.2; 15.7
